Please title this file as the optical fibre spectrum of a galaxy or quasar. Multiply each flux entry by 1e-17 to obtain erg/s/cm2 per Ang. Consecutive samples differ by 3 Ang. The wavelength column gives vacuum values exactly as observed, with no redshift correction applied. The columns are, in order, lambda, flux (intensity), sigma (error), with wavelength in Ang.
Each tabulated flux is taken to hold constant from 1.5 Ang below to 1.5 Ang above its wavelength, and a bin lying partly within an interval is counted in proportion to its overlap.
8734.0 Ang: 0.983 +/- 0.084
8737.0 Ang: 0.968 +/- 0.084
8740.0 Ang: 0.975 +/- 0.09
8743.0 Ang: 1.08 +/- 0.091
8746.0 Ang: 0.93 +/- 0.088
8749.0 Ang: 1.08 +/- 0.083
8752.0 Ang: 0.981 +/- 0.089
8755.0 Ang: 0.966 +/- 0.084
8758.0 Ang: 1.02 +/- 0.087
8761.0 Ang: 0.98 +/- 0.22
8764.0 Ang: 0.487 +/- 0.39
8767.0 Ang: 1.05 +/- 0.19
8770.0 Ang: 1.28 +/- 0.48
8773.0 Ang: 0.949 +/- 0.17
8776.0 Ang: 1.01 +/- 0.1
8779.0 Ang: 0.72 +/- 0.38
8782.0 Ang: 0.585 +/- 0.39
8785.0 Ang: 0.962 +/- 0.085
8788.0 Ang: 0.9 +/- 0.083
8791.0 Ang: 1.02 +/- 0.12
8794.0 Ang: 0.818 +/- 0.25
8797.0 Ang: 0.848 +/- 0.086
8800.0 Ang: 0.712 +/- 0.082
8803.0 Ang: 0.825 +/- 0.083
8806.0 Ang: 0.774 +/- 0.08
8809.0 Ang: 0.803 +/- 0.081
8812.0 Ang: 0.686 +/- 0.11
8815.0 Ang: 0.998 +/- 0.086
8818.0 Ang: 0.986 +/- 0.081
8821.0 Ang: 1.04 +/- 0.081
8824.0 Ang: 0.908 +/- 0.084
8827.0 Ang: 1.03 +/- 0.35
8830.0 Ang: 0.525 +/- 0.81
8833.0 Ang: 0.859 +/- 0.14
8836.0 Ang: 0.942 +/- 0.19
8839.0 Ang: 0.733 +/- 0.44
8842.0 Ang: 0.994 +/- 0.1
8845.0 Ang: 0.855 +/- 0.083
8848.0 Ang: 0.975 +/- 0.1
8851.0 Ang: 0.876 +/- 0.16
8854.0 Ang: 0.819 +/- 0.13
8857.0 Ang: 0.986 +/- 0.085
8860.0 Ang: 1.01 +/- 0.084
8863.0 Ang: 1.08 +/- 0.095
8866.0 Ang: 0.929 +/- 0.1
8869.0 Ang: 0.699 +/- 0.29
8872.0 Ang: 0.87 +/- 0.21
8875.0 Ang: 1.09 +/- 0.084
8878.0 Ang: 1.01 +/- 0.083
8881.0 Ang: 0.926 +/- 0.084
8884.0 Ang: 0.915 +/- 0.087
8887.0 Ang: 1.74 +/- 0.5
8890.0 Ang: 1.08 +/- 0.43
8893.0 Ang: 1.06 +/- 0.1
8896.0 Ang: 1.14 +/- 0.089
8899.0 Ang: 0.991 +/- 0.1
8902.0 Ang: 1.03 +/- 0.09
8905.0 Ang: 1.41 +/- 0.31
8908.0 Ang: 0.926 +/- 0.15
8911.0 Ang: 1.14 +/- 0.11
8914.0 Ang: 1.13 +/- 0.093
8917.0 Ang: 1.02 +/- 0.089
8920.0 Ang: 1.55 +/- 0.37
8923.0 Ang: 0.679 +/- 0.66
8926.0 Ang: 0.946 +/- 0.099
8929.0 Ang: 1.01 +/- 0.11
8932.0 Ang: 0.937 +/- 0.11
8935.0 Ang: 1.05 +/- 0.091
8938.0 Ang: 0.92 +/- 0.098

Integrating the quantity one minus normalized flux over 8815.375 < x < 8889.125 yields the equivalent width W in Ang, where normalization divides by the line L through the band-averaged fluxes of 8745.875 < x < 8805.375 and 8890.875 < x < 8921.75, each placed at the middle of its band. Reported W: 6.3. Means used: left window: 0.904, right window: 1.13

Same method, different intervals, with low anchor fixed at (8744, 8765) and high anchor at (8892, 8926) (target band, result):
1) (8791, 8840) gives 7.2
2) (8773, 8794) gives 2.1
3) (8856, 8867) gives 0.4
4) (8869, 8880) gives 1.1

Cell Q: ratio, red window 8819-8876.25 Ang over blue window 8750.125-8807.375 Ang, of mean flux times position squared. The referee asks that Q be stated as 1.0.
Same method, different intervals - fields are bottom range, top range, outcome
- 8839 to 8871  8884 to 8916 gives 1.27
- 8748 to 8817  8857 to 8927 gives 1.22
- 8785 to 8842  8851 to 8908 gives 1.22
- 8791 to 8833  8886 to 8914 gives 1.39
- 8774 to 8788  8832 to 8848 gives 1.08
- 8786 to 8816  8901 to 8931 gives 1.33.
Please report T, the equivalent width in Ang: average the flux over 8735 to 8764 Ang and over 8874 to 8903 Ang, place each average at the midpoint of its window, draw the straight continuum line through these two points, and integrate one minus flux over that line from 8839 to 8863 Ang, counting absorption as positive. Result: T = 3.10 Ang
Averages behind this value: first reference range 0.971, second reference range 1.1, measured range 0.928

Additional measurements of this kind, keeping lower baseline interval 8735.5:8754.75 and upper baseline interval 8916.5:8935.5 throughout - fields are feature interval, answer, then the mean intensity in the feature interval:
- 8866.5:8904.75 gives -1.3 Ang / 1.05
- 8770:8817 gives 7.0 Ang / 0.856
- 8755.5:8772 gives 0.7 Ang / 0.963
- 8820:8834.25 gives 2.0 Ang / 0.867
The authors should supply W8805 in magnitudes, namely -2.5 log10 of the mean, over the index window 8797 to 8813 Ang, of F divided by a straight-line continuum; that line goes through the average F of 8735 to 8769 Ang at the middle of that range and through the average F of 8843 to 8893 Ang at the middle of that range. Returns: 0.26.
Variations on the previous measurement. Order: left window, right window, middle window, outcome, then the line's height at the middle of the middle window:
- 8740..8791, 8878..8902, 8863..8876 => 0.19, 1.08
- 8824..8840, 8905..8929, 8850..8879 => -0.02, 0.923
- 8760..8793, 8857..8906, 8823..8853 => 0.14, 0.992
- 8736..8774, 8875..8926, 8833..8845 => 0.19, 1.05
